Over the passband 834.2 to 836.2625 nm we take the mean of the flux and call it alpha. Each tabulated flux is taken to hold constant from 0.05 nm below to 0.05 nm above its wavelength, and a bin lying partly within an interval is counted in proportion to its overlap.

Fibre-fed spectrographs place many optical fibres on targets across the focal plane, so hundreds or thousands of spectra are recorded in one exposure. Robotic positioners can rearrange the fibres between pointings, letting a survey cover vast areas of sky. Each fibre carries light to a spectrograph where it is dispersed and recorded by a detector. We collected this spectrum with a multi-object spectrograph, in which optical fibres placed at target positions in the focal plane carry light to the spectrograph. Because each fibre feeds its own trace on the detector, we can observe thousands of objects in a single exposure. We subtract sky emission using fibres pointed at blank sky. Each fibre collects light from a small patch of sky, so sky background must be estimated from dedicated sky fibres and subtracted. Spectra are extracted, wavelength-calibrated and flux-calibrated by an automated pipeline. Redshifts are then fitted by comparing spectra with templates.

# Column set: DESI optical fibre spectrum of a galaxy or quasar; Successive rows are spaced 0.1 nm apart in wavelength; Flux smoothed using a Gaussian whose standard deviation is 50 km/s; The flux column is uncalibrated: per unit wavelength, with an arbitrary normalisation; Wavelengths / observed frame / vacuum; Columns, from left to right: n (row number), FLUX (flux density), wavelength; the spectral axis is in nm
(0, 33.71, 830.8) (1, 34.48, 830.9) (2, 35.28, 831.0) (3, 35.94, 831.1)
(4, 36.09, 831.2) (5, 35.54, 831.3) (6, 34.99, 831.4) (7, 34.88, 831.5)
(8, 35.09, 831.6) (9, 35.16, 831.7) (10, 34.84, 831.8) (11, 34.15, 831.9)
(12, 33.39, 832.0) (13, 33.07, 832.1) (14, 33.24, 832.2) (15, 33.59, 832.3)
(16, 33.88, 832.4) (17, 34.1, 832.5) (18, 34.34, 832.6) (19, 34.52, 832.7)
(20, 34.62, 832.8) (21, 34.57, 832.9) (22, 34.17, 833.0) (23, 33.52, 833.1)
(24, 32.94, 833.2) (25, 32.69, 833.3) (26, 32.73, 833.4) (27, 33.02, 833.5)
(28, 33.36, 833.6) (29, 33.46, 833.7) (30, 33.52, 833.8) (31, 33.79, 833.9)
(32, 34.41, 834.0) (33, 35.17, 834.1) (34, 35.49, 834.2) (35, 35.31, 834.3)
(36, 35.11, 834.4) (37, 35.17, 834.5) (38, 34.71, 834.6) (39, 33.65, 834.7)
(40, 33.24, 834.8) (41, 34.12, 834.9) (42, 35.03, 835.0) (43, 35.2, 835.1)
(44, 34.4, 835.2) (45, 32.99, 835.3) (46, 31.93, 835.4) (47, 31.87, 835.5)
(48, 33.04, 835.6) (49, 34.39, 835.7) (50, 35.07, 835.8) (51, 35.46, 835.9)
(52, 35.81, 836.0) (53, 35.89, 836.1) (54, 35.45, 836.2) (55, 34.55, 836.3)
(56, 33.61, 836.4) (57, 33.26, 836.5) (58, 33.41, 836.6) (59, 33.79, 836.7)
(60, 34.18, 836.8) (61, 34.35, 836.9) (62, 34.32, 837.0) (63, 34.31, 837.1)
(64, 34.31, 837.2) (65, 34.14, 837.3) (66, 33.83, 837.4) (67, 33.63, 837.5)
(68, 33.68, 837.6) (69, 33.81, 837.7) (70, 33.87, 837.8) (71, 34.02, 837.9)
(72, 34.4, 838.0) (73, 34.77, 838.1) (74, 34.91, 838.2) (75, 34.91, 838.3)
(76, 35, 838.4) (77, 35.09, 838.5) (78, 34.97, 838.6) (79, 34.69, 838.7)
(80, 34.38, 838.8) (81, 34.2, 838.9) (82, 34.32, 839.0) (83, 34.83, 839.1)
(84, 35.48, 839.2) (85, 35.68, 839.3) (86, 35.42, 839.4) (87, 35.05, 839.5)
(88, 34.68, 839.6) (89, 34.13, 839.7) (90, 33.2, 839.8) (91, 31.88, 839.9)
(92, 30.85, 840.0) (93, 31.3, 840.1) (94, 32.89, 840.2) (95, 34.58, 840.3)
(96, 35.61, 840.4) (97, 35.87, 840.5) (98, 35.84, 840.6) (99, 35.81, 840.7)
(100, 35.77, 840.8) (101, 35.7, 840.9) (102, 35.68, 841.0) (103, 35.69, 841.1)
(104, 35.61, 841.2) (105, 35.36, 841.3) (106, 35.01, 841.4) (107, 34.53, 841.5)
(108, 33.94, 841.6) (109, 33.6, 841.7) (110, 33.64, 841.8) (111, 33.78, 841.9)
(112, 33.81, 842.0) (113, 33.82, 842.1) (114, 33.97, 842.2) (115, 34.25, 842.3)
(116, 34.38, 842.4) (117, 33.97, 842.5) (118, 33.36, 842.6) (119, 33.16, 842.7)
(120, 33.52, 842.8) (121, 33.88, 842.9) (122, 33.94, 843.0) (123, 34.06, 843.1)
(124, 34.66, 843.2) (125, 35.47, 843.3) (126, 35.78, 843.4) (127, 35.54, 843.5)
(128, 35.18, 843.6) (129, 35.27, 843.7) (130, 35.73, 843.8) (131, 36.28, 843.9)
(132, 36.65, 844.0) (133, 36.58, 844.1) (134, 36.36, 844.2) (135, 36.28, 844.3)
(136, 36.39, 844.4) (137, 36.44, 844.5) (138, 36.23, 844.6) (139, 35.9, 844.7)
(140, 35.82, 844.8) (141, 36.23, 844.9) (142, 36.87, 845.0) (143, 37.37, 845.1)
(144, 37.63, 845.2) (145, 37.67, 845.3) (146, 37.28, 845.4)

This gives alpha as 34.4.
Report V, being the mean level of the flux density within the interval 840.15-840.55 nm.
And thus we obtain 34.7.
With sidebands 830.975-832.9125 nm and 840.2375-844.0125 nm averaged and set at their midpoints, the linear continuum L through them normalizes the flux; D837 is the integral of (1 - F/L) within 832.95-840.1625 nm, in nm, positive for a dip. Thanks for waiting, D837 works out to 0.11 nm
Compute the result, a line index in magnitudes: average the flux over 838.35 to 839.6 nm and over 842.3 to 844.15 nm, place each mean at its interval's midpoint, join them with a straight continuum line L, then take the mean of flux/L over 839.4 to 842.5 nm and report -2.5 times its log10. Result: 0.017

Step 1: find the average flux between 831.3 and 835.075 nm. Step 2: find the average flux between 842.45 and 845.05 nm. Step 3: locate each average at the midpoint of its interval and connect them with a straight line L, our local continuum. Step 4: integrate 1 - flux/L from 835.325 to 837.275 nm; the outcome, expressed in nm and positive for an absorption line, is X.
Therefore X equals 0.021 nm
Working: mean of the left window 34.2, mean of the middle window 34.1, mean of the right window 35.4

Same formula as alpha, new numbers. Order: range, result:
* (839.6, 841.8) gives 34.4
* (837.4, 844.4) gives 34.6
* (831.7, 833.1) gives 34.1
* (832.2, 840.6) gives 34.2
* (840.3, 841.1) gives 35.7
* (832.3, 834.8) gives 34.1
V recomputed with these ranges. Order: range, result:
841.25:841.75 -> 34.5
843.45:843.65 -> 35.4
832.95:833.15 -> 33.8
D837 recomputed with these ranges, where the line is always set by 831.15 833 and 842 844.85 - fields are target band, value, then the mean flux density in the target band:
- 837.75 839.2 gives 0.01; 34.6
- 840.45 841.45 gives -0.02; 35.6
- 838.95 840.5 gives 0.04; 34.1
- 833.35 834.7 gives 0.01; 34.2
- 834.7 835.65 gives 0.03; 33.5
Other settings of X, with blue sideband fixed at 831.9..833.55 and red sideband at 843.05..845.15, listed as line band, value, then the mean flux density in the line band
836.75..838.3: 0.02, 34.2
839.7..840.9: 0.04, 34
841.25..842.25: 0.04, 34.1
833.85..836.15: -0.02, 34.4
